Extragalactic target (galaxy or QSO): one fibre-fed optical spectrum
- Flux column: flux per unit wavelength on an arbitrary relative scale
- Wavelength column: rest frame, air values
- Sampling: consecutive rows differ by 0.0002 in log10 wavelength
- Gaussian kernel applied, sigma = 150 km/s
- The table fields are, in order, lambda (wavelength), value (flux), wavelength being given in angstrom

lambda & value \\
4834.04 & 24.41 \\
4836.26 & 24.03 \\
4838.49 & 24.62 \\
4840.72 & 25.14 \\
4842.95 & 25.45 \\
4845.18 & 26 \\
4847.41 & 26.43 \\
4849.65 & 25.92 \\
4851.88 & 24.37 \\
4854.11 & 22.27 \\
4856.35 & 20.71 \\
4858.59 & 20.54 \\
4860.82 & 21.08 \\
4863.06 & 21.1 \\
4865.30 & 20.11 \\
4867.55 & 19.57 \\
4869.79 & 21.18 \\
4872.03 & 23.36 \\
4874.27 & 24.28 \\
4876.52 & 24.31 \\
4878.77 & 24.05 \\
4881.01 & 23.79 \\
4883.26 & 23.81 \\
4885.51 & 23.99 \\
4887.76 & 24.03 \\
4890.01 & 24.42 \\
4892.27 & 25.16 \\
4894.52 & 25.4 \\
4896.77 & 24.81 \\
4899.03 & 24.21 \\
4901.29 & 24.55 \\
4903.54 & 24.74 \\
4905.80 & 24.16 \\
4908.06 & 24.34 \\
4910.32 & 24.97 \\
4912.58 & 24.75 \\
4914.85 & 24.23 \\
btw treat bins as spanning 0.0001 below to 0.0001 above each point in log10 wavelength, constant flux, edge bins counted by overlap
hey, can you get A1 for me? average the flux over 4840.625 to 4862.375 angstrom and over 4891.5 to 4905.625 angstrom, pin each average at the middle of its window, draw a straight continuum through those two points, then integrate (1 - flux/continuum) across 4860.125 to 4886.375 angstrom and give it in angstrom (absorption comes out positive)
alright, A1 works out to 1.8 angstrom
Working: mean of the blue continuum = 23.7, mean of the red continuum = 24.8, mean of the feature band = 22.6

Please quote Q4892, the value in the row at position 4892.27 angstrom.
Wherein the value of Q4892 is 25.16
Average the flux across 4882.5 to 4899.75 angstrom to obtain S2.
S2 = 24.5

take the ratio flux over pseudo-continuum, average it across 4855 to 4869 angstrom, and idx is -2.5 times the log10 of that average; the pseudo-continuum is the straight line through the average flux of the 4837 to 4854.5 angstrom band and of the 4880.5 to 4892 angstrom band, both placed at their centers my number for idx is 0.20 mag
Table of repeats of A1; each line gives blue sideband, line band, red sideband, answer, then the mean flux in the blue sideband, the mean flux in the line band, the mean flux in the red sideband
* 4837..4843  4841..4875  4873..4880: 2.4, 24.9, 22.9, 24.2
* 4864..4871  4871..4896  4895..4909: -2.2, 20.3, 24.3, 24.5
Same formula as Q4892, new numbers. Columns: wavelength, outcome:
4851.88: 24.37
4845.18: 26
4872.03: 23.36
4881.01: 23.79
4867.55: 19.57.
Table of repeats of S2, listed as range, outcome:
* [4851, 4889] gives 22.5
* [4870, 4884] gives 23.8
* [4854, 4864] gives 21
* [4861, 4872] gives 20.8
